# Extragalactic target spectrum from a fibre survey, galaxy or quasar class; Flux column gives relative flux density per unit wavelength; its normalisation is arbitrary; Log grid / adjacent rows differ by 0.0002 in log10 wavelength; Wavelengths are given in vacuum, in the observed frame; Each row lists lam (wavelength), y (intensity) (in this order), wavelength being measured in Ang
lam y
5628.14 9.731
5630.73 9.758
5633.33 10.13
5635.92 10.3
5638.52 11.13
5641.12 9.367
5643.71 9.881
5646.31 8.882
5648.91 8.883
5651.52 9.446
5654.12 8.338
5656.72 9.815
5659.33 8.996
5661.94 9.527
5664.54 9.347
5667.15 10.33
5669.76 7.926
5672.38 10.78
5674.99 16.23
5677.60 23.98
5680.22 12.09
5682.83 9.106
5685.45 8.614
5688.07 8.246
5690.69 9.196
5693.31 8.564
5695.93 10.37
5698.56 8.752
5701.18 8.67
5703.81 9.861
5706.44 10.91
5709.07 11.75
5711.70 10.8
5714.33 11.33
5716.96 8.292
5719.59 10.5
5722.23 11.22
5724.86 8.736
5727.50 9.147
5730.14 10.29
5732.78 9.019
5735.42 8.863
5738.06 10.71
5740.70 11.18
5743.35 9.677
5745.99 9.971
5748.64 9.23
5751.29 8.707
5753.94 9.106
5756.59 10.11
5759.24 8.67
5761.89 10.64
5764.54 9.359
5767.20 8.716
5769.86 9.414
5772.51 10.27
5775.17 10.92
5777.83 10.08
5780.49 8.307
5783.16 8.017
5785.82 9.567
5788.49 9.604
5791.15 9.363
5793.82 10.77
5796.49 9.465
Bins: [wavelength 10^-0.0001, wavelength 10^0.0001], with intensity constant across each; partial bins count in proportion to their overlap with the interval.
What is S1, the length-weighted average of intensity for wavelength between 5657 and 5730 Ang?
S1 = 10.5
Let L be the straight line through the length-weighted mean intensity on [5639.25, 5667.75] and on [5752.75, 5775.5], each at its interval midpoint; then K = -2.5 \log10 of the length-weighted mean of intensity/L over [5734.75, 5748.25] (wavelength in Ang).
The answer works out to -0.055 mag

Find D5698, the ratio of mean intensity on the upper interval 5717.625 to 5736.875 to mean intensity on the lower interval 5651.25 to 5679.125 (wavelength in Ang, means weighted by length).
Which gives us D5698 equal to 0.84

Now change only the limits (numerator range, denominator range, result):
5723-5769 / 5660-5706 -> 0.90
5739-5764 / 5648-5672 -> 1.05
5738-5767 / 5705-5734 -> 0.95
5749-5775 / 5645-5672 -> 1.03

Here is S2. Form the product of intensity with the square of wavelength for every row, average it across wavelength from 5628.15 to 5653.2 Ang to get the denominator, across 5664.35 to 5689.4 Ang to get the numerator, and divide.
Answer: 1.2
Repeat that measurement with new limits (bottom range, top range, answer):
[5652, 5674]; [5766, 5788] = 1.03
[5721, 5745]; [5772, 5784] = 0.98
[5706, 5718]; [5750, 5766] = 0.90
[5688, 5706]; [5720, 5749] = 1.08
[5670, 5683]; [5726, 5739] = 0.68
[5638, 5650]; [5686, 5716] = 1.05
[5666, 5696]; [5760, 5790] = 0.87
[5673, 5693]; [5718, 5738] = 0.81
